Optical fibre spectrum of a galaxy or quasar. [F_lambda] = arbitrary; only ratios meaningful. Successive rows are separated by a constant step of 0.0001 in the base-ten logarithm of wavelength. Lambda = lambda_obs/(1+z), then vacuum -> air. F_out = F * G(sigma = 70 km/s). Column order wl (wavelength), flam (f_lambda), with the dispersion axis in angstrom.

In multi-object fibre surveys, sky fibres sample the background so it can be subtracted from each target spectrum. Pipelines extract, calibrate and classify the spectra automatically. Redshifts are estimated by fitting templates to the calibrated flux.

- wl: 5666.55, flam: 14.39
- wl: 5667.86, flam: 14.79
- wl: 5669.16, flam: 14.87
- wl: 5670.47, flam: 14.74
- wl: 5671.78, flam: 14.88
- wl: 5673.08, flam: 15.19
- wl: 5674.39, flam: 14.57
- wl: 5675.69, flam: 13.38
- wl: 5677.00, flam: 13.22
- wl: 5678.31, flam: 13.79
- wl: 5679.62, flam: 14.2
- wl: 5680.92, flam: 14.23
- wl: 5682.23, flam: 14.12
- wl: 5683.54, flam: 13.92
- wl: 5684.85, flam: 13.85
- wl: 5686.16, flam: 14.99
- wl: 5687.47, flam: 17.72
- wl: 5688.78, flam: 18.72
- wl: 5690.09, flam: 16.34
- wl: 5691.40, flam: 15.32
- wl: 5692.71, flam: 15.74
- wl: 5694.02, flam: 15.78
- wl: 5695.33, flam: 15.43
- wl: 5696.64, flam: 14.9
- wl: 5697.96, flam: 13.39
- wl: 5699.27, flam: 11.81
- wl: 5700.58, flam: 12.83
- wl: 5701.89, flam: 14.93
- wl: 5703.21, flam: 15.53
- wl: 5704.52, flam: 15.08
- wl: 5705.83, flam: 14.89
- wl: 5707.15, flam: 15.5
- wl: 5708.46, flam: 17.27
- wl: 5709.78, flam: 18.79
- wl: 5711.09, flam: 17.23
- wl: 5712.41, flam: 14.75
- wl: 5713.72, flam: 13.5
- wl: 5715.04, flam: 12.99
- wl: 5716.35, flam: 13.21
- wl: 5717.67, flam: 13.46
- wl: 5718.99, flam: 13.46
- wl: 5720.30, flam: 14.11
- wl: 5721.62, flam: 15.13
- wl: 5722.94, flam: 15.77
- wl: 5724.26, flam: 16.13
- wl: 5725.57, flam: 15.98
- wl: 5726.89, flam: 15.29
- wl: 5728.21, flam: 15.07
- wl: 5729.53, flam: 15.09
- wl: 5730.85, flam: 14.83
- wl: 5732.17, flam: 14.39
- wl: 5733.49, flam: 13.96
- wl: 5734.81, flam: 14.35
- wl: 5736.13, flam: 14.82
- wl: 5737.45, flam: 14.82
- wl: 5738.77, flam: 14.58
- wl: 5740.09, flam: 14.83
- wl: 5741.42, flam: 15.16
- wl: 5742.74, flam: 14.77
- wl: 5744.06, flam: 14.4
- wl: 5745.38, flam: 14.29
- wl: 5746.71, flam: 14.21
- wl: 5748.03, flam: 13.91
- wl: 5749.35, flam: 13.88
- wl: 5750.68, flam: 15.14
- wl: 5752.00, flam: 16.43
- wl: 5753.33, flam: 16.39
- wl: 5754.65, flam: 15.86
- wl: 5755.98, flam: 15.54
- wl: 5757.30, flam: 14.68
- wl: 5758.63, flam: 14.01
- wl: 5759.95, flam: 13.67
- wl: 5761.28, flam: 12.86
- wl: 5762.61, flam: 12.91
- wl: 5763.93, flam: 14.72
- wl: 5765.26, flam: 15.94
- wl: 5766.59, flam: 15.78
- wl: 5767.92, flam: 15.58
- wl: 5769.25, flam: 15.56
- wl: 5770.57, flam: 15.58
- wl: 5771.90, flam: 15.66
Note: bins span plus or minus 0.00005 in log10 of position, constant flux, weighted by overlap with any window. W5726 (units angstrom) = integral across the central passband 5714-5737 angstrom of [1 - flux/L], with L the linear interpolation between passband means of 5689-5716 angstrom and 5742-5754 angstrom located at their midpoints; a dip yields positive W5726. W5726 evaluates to 0.6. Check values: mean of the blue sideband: 15.1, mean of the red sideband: 14.8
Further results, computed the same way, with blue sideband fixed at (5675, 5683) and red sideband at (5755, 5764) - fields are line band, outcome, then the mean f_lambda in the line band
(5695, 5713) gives -1.6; 15.2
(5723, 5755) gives -2.1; 14.9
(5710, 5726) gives -0.9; 14.7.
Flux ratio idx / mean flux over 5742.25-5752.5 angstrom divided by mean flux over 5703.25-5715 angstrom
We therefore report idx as 0.93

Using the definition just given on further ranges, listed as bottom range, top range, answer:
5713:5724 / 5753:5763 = 1.03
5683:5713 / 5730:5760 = 0.96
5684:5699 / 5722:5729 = 1.01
